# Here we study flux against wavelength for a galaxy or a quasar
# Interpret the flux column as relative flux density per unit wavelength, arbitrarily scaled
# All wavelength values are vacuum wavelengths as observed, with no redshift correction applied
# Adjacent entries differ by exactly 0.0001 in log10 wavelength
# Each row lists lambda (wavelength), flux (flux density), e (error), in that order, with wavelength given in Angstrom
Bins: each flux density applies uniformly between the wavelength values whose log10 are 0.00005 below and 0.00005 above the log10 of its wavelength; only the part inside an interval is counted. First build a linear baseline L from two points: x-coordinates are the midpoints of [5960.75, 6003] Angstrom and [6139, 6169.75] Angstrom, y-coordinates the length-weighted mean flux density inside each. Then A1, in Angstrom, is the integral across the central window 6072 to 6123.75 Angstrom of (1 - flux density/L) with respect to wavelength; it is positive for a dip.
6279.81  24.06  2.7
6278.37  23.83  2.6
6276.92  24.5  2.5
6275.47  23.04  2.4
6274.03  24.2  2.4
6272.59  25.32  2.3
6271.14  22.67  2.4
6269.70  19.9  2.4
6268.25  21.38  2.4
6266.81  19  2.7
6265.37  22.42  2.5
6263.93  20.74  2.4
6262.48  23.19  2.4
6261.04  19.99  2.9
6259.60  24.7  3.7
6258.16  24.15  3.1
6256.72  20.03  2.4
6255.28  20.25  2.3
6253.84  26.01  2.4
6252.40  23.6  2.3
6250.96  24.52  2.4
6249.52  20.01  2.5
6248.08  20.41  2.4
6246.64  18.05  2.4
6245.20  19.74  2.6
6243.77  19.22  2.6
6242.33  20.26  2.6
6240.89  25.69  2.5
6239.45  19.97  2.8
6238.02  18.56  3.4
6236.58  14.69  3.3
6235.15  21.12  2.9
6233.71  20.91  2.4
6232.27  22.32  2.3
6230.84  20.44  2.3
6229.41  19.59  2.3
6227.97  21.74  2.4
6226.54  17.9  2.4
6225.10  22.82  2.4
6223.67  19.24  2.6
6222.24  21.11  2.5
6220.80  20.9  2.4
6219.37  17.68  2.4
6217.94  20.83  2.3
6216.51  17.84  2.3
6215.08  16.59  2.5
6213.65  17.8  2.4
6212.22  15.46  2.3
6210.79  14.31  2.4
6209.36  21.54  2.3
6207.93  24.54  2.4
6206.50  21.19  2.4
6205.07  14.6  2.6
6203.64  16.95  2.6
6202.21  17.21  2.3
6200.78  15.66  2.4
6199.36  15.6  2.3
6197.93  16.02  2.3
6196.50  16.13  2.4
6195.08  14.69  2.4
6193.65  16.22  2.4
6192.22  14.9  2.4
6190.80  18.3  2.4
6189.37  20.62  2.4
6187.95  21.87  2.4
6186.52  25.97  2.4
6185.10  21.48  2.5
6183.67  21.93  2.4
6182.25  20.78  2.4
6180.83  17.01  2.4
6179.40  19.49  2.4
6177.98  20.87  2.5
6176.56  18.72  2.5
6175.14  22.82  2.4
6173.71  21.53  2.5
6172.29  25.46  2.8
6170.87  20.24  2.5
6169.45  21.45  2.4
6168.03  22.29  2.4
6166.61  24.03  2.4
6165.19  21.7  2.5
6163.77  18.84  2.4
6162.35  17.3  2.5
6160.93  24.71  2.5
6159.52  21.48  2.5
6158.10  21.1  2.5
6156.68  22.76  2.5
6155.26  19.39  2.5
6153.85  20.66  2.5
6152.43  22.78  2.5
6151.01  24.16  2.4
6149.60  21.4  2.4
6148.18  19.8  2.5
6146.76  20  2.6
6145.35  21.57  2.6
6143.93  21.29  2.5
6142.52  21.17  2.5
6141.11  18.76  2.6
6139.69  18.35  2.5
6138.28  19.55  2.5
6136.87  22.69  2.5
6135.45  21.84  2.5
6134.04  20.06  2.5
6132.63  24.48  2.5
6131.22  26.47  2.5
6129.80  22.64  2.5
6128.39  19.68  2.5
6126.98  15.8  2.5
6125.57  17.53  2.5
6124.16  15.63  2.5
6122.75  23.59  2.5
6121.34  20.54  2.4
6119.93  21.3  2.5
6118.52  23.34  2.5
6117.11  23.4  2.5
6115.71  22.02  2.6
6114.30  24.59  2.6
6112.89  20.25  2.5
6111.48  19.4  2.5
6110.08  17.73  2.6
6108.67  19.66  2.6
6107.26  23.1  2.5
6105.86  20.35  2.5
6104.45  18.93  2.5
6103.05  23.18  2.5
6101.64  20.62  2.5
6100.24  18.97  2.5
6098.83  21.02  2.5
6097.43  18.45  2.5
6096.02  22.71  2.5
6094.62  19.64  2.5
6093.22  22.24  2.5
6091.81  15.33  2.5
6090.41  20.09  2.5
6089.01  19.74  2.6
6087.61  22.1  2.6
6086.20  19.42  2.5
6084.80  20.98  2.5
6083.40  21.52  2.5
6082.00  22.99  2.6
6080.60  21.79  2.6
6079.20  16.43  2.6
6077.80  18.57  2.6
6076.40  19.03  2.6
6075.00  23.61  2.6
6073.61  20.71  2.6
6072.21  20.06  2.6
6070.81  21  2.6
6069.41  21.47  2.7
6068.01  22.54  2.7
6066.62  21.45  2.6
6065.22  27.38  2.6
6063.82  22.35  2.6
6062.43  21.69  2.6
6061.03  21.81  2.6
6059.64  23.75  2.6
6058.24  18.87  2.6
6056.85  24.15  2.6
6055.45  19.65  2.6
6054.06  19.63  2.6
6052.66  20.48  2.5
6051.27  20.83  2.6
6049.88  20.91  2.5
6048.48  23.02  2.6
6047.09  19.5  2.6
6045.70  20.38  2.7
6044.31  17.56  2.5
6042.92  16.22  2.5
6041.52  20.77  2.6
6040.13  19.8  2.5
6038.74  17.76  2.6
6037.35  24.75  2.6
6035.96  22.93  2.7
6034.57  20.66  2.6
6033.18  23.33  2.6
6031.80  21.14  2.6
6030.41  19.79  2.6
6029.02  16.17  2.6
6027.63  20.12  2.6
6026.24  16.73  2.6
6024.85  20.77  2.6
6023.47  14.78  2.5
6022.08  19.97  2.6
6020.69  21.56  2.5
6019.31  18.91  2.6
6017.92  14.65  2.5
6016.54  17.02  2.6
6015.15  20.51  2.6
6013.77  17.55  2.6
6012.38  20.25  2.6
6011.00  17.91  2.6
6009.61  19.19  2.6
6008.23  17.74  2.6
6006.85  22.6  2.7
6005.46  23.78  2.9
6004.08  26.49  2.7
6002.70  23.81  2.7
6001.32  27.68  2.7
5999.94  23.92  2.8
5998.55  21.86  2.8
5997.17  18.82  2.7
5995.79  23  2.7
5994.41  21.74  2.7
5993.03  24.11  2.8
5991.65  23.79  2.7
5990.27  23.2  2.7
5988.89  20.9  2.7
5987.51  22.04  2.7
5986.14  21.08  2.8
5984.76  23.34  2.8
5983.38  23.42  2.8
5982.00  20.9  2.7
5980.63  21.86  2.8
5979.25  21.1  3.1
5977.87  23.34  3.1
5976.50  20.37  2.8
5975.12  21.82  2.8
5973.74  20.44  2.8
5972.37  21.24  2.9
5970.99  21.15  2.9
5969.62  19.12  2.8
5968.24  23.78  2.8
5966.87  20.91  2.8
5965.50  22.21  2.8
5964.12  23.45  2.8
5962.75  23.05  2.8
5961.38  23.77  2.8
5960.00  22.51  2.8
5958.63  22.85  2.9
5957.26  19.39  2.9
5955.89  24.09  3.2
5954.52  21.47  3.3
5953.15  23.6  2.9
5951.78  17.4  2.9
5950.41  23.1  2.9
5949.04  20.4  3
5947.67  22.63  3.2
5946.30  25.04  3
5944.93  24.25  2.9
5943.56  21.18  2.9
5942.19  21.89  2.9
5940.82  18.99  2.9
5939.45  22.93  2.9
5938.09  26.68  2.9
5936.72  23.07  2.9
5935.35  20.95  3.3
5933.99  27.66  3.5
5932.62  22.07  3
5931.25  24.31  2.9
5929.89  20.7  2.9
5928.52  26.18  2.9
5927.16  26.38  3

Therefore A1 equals 1.9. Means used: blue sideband 22.3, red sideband 21.1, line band 20.7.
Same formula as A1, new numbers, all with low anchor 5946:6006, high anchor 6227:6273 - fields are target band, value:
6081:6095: 0.9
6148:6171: 0.1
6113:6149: 1.1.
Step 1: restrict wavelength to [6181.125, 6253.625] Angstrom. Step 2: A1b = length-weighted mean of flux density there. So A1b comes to 19.4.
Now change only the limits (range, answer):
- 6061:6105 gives 20.9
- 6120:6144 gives 20.6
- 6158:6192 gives 21.2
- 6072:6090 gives 20.5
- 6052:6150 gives 20.9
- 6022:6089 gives 20.7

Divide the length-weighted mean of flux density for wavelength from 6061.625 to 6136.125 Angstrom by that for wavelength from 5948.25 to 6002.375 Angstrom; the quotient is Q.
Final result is 0.95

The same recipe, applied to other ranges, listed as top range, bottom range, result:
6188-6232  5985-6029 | 0.88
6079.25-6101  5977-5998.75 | 0.92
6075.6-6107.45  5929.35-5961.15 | 0.90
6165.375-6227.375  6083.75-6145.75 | 0.94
